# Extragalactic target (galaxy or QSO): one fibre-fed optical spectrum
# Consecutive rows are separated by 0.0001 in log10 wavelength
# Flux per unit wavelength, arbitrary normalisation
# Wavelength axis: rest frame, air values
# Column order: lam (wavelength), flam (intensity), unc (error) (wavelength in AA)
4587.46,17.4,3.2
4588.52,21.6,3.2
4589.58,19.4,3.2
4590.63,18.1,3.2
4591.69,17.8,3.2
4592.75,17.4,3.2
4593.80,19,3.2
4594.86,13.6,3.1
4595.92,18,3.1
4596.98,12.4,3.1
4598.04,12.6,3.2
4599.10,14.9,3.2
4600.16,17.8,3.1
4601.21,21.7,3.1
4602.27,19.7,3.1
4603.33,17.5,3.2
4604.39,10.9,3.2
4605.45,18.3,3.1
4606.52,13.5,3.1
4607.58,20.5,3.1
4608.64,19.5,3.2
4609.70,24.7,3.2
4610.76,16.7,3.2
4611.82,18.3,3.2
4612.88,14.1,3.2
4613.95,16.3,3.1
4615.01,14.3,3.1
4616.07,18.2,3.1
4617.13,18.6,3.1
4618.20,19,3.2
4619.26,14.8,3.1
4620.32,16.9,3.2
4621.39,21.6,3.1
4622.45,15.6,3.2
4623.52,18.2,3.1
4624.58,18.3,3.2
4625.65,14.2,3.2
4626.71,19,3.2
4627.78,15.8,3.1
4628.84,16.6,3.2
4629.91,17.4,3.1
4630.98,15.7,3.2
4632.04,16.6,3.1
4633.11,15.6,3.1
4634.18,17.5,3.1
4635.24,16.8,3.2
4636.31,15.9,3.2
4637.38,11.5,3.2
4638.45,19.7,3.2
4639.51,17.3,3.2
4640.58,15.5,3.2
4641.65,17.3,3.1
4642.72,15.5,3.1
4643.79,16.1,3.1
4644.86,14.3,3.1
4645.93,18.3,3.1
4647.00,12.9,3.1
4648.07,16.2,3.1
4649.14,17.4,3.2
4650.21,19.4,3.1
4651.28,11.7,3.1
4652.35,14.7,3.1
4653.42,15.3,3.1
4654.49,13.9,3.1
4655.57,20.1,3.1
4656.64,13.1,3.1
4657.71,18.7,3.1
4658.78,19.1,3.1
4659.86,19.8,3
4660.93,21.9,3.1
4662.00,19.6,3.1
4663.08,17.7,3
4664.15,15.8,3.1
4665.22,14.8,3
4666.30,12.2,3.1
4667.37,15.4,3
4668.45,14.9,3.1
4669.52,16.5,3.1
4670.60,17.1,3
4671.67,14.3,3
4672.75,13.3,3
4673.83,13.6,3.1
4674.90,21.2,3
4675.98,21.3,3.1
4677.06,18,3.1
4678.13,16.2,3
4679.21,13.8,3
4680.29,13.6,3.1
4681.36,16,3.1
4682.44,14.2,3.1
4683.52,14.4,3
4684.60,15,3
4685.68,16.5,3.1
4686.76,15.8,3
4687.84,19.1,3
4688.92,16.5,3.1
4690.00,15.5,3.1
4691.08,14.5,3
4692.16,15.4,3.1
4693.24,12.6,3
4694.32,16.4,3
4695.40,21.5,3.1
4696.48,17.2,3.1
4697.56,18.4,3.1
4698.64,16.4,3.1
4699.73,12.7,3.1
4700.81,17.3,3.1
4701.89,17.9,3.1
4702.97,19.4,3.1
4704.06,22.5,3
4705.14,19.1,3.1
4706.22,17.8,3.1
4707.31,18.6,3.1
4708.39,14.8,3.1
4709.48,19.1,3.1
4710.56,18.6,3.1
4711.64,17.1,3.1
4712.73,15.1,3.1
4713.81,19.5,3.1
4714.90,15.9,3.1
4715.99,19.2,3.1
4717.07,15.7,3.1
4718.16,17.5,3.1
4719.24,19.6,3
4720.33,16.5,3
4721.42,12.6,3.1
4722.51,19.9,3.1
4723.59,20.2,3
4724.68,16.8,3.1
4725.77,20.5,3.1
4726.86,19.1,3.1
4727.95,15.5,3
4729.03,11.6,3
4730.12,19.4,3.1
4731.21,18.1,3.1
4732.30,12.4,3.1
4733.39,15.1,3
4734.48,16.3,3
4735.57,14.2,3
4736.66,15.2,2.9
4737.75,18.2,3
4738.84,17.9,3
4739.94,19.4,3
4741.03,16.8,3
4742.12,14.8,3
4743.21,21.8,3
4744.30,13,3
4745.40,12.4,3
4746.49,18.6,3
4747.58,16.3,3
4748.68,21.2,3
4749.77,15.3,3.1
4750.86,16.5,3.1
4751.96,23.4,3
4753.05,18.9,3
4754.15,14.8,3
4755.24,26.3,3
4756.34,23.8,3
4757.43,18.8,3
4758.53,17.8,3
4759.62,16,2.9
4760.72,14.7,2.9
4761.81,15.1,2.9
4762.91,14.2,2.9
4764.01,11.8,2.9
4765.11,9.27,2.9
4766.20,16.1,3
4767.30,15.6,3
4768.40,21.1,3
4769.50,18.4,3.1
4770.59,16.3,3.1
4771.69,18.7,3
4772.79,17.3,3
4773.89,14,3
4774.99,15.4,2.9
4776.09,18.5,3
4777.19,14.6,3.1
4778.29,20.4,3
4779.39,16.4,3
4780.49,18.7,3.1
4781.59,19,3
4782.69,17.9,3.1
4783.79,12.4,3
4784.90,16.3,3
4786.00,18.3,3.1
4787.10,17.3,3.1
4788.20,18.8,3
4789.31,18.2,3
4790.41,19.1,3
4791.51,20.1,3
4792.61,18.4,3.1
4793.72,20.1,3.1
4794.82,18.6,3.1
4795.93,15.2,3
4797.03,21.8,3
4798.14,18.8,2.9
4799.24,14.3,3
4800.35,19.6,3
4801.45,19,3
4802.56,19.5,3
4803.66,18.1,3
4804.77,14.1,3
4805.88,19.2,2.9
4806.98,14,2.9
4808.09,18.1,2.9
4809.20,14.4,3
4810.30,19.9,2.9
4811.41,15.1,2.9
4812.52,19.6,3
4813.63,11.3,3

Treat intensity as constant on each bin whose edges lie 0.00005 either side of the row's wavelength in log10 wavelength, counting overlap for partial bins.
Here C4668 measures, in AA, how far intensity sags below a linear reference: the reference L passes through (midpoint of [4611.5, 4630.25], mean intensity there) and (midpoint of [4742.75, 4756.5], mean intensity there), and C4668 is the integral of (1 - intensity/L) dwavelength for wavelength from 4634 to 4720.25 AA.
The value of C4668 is 5.0 AA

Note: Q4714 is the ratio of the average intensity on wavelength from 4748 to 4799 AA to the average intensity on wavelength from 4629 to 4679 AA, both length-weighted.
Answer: 1.07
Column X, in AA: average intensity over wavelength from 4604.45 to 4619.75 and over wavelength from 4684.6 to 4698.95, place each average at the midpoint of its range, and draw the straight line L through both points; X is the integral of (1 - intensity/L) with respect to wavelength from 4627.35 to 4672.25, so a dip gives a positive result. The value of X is 1.79 AA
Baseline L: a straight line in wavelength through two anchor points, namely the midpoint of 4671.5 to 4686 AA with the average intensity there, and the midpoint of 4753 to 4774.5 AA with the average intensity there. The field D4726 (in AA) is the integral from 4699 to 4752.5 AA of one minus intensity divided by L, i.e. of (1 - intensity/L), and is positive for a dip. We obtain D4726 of -2.8 AA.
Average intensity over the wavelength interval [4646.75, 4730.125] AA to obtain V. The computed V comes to 16.8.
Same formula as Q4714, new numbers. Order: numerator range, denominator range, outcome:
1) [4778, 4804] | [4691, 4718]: 1.05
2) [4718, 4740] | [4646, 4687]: 1.04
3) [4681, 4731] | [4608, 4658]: 1.02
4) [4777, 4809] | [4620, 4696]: 1.09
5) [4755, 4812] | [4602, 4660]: 1.03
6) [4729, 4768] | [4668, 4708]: 1.01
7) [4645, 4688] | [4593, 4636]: 0.96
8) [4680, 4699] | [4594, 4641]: 0.95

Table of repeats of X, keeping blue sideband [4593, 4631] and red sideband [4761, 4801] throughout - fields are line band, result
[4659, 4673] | 0.5 AA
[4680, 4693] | 1.2 AA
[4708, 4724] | -0.3 AA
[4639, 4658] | 1.3 AA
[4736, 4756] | -0.9 AA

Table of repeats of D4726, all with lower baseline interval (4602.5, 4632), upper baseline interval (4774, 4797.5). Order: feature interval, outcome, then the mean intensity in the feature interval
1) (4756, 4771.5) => 1.2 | 16.3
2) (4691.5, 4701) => 0.6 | 16.4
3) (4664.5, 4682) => 1.7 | 15.8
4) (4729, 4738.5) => 0.9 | 15.9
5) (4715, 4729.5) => 0.3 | 17.3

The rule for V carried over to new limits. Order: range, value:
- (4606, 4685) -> 16.6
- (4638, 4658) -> 16.1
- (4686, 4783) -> 17.1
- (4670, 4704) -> 16.4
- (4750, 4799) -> 17.5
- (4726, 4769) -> 16.9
